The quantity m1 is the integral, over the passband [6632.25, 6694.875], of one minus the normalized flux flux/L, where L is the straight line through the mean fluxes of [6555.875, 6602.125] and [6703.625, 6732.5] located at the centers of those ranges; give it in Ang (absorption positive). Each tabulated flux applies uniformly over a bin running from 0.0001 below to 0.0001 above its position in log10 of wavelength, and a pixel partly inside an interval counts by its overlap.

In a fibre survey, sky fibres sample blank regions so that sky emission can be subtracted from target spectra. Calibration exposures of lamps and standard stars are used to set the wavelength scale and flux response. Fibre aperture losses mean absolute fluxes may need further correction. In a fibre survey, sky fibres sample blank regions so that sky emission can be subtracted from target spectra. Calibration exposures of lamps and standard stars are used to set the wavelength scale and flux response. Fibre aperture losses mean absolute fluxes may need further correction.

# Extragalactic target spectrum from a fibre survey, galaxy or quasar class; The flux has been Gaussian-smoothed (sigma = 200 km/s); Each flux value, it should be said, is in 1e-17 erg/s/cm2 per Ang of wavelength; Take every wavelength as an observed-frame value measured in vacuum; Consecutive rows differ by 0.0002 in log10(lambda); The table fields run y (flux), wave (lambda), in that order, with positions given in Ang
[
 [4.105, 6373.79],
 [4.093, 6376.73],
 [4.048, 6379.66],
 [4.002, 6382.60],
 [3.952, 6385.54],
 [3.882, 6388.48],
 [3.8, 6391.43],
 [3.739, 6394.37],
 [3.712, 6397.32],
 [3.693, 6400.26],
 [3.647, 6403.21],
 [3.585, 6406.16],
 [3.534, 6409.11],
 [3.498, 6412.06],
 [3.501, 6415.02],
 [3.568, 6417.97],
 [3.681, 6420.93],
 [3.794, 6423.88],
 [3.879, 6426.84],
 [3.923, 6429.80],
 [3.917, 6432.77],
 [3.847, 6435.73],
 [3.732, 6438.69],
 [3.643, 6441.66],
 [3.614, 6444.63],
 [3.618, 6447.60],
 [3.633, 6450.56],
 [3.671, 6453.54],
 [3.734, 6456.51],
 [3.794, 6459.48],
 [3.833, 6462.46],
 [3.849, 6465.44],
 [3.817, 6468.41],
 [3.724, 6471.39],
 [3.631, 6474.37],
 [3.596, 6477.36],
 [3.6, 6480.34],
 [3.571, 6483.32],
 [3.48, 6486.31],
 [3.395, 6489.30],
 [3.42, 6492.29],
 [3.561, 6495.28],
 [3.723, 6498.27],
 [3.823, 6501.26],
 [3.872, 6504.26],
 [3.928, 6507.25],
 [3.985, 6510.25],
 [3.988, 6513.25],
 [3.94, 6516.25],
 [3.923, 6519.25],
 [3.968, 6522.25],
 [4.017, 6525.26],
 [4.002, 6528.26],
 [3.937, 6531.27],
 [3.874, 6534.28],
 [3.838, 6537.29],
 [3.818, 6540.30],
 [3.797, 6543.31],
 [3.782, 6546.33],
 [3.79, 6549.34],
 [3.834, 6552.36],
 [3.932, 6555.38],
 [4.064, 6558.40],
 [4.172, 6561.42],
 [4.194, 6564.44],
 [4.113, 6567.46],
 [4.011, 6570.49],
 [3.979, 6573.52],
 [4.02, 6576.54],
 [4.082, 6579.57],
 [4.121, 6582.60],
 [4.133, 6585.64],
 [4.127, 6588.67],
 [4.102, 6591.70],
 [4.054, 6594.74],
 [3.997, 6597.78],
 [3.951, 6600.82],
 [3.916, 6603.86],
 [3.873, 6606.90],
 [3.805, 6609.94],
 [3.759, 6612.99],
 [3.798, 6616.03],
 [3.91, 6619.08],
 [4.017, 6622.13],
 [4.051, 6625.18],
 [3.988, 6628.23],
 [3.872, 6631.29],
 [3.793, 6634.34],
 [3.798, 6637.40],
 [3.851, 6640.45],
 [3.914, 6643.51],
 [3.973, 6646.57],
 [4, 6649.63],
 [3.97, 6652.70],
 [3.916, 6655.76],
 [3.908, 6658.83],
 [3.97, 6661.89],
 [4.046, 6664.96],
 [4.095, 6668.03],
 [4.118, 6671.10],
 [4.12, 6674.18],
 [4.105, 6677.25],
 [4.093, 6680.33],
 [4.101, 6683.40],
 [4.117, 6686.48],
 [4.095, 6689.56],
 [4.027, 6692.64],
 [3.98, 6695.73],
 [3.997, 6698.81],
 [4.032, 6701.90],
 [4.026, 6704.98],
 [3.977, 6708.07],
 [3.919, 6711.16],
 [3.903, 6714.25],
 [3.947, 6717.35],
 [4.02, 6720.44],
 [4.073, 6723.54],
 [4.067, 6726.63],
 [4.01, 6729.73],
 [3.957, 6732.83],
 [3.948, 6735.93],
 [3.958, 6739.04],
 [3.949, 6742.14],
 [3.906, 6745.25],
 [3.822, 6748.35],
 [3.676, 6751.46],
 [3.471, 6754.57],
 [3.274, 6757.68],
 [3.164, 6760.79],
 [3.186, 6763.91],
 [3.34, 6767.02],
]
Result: 0.4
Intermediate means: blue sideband 4.07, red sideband 3.99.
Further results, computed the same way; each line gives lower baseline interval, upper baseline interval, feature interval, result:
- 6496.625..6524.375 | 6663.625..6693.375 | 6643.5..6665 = 0.6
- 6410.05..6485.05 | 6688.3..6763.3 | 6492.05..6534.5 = -1.5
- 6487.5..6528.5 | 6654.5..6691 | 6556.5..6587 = -1.4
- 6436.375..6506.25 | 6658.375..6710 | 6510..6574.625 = -2.6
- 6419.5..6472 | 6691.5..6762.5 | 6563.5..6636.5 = -3.1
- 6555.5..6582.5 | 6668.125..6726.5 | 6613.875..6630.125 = 0.5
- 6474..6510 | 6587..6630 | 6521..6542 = -1.0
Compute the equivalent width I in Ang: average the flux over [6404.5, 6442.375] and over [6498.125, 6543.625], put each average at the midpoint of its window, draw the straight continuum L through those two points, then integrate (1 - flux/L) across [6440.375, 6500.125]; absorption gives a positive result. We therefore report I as 2.4 Ang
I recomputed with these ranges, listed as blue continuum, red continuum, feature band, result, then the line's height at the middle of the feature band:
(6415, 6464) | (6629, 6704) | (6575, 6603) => -1.1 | 3.91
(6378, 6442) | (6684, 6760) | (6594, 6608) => -0.4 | 3.85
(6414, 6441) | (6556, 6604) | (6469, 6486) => 1.0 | 3.86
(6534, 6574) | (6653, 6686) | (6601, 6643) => 1.3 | 4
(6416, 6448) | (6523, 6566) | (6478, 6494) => 1.4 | 3.84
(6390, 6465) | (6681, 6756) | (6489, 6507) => 0.5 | 3.77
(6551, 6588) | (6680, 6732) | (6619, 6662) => 1.2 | 4.04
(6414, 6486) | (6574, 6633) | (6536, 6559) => 0.2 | 3.88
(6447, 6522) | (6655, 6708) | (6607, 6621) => 0.4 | 3.94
